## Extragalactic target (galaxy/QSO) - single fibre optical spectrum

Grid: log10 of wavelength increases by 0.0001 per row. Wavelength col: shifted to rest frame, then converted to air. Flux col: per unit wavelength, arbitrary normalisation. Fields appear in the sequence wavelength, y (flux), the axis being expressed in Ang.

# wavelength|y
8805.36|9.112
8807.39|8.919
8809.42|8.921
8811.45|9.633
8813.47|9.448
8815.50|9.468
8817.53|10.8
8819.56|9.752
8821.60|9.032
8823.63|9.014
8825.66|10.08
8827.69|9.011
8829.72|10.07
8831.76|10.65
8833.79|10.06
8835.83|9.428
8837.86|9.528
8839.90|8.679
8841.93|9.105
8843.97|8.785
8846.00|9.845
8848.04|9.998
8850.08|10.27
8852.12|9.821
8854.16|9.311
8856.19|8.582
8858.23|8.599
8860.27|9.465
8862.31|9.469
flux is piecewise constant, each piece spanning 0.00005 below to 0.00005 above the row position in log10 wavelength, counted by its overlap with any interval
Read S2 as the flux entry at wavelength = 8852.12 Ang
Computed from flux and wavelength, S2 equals 9.821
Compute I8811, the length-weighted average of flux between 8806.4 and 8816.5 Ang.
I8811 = 9.28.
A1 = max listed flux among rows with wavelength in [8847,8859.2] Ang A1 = 10.27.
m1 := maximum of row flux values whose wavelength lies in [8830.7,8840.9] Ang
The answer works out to 10.65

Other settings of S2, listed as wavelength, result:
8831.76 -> 10.65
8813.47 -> 9.448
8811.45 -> 9.633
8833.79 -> 10.06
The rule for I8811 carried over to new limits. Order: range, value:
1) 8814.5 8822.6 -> 9.75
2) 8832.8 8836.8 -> 9.73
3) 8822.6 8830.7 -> 9.55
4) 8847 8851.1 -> 10.1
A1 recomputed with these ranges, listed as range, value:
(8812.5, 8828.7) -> 10.8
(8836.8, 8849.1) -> 9.998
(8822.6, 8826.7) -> 10.08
